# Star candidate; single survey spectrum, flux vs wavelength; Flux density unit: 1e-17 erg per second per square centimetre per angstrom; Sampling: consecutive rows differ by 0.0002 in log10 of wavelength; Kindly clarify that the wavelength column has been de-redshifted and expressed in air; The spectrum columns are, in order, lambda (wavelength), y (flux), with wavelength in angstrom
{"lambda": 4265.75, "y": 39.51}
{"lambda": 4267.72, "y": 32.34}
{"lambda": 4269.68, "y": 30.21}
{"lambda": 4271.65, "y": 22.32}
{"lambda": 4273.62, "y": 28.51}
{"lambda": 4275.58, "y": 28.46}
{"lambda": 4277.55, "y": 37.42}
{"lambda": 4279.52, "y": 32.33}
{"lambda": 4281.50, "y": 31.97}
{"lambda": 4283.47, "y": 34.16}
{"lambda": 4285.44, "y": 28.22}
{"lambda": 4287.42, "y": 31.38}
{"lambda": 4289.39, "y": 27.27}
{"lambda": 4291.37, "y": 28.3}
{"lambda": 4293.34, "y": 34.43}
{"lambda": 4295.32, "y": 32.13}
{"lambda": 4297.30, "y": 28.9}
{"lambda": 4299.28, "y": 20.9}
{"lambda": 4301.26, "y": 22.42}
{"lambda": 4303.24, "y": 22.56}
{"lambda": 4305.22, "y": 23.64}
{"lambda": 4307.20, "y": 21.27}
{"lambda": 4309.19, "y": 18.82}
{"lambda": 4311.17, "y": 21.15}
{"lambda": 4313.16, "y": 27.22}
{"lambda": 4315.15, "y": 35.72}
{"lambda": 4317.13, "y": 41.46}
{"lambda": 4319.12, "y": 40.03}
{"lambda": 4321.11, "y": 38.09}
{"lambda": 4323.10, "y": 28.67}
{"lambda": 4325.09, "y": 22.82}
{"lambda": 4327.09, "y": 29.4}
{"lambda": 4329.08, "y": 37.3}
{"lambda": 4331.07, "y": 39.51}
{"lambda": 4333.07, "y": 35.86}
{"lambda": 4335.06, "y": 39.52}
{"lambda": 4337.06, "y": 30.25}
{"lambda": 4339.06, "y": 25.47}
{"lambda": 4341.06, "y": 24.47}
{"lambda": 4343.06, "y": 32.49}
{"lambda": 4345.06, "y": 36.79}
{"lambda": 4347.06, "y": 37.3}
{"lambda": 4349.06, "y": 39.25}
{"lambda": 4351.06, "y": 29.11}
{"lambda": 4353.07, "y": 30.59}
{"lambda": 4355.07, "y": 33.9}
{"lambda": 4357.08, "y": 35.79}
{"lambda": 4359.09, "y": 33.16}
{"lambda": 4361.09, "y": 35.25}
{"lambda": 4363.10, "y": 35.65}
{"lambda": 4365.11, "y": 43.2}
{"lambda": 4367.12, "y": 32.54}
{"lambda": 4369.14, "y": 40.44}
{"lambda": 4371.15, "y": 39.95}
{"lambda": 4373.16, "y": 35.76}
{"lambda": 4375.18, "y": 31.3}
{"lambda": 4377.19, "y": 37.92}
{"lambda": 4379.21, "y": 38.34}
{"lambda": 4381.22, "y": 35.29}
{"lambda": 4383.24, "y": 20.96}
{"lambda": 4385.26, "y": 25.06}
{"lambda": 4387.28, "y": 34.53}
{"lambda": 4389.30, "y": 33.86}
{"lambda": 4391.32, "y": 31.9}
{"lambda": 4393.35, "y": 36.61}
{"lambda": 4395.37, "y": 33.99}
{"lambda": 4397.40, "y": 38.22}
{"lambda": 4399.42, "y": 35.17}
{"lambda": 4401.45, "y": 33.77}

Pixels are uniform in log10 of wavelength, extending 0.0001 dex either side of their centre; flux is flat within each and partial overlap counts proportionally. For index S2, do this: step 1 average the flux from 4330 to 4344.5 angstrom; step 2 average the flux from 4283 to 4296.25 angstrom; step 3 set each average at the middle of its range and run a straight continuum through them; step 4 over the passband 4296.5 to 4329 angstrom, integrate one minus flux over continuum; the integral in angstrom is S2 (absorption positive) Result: 3.8 angstrom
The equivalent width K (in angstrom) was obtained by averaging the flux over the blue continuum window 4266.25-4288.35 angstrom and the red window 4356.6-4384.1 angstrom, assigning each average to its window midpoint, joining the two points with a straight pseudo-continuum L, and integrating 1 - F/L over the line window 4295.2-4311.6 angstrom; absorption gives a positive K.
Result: 4.6 angstrom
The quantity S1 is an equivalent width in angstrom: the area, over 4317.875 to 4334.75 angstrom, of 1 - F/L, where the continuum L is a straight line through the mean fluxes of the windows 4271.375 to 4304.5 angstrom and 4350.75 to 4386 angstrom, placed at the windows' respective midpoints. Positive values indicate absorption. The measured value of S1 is -1.48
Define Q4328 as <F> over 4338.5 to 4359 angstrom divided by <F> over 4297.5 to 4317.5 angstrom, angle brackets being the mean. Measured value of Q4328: 1.30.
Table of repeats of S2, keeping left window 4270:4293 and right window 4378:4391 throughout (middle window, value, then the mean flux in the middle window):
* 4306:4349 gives -1.4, 31.7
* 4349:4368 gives -2.1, 34.6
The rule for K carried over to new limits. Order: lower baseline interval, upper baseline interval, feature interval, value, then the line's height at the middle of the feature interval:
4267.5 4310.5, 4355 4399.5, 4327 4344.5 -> -0.8 angstrom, 31.5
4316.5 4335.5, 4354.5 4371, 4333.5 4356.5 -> 1.9 angstrom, 35.8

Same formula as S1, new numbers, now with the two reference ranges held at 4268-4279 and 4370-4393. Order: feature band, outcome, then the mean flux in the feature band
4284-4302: 1.13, 28.4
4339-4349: -0.16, 32.6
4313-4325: -1.38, 34.8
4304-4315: 2.66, 23.4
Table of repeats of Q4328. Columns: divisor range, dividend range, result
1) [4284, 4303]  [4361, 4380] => 1.32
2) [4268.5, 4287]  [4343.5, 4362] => 1.13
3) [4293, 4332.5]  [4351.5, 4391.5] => 1.17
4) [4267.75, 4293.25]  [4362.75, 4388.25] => 1.14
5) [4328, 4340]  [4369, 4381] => 1.07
